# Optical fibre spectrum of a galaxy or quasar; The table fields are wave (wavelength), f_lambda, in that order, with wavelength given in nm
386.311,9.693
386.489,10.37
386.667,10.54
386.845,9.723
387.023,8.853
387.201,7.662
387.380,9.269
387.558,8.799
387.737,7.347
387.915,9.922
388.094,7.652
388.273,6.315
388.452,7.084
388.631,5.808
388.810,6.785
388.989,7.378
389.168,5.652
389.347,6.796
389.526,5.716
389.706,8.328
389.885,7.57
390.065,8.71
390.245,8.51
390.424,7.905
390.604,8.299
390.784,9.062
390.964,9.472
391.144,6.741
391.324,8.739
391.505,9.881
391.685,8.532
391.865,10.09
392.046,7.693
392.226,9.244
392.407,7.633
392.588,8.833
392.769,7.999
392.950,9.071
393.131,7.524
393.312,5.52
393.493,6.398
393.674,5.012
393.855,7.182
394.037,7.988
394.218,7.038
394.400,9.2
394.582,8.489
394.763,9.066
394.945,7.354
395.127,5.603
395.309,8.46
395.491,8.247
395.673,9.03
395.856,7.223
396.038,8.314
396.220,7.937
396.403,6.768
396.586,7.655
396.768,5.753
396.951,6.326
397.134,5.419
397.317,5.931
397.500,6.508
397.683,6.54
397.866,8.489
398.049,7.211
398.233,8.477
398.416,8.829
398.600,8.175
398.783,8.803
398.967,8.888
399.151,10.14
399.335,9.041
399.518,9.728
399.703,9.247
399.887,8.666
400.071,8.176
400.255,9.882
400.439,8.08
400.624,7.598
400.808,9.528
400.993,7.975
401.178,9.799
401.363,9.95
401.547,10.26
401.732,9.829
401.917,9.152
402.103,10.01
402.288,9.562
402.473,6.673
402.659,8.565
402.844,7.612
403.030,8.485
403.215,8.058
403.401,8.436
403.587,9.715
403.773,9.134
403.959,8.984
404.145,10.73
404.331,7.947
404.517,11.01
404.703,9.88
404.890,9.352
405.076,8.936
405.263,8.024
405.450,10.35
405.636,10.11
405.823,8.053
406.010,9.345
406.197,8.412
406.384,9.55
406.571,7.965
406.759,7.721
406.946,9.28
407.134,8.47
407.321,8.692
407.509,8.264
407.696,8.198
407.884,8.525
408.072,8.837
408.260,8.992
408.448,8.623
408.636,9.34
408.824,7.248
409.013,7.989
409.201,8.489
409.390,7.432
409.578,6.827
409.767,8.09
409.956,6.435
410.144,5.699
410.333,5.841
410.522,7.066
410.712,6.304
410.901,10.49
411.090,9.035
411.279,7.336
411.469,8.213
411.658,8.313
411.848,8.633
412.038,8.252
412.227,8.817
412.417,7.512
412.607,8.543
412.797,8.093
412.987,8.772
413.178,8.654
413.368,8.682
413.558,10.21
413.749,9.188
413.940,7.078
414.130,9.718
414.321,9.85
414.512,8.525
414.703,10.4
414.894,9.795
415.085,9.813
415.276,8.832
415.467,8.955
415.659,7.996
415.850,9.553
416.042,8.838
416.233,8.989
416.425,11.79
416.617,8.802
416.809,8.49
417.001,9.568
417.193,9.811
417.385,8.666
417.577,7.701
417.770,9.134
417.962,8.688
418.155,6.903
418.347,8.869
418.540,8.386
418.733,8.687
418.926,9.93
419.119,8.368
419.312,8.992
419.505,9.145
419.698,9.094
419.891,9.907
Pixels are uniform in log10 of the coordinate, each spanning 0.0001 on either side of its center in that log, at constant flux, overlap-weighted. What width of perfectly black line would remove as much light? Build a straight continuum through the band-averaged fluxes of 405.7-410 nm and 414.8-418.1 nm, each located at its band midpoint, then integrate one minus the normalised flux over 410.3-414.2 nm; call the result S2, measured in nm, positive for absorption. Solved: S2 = 0.17 nm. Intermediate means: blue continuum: 8.33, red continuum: 9.11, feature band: 8.35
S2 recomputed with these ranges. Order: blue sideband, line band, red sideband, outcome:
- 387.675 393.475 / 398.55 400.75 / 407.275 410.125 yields -0.26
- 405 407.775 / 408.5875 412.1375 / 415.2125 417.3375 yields 0.49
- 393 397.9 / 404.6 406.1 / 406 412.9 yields -0.27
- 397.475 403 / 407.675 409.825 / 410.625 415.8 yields 0.13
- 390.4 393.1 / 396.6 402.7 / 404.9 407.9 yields 0.21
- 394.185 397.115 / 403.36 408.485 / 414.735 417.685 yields -0.36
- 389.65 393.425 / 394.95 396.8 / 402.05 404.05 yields 0.20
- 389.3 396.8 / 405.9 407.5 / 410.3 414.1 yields -0.09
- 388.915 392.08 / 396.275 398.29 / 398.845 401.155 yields 0.43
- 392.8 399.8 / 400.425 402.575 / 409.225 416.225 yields -0.31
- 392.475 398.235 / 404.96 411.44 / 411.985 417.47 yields 0.18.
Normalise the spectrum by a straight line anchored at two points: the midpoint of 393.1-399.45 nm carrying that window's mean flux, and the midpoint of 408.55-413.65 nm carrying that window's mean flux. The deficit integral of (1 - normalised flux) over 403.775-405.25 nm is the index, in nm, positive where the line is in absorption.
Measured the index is -0.31 nm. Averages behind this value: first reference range 7.57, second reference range 8.01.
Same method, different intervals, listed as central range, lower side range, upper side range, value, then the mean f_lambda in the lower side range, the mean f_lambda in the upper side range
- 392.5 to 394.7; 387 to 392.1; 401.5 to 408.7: 0.178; 7.94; 8.94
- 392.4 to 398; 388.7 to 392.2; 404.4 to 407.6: 0.637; 8.01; 9.02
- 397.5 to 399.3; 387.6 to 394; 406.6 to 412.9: -0.105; 7.74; 8.05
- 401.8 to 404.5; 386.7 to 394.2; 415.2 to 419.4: -0.160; 7.88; 8.91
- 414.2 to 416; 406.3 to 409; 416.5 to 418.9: -0.132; 8.53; 8.71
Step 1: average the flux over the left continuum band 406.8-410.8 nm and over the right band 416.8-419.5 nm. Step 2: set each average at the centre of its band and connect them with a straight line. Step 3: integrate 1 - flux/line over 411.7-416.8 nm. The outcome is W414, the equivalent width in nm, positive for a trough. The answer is -0.380 nm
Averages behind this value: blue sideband 7.84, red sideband 8.75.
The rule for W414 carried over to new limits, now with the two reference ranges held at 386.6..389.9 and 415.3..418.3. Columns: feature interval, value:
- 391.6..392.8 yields -0.108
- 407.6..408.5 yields -0.008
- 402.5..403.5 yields 0.025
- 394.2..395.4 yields 0.010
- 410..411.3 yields 0.196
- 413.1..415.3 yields -0.108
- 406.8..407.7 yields -0.005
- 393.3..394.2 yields 0.160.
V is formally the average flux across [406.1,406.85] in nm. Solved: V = 8.41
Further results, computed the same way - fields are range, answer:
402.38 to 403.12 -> 7.83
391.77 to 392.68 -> 8.69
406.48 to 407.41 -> 8.42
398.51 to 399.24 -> 9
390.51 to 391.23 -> 8.4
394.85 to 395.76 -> 7.74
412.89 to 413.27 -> 8.7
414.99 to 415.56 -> 9.21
